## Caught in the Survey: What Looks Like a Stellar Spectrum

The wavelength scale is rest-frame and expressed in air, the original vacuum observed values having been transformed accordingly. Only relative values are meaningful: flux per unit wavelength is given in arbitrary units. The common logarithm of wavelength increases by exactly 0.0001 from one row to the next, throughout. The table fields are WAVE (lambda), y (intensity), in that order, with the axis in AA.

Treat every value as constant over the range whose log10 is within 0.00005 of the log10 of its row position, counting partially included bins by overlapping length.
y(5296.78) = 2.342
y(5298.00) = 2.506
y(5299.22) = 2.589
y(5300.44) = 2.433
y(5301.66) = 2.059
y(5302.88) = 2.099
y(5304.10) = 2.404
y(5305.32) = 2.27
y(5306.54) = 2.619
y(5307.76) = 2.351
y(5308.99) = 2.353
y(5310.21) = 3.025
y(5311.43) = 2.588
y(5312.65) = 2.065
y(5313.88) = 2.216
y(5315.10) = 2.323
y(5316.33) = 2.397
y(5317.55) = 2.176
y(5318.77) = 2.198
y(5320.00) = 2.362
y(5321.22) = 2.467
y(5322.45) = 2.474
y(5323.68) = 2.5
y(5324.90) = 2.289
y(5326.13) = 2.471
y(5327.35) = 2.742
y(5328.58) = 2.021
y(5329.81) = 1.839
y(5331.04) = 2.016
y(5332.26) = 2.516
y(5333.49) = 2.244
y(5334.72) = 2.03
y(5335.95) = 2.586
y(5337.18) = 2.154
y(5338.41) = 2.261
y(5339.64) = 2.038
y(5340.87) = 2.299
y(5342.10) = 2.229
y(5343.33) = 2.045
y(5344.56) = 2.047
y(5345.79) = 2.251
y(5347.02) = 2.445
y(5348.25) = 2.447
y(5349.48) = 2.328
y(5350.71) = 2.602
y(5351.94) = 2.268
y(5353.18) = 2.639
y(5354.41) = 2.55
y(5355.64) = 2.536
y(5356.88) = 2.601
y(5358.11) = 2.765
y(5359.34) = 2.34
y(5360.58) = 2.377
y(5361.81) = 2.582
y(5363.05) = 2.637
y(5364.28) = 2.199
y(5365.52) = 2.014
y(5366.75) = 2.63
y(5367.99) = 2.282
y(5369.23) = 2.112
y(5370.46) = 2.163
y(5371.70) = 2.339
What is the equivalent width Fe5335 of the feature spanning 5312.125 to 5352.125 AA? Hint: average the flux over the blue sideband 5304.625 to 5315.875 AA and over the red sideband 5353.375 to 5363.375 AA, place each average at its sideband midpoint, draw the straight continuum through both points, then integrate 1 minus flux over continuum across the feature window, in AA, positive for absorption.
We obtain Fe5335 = 3.2 AA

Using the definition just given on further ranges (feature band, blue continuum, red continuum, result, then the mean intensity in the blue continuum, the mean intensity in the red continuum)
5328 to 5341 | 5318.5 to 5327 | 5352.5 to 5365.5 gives 1.4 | 2.41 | 2.5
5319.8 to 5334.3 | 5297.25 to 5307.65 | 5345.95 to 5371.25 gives 0.4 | 2.37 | 2.42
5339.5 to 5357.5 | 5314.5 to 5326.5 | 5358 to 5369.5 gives 0.1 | 2.36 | 2.38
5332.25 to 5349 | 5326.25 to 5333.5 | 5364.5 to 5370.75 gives 0.0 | 2.25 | 2.24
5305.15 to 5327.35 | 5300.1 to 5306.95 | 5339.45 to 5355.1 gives -0.9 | 2.3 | 2.33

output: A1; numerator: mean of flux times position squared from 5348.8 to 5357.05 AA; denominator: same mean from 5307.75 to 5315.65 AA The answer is 1.0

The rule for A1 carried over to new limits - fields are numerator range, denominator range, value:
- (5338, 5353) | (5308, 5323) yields 0.97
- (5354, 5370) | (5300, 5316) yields 1.05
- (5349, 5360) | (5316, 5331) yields 1.10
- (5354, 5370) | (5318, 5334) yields 1.06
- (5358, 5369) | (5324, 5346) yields 1.09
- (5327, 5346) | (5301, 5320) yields 0.95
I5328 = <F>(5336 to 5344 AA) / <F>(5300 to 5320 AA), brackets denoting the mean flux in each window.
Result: 0.9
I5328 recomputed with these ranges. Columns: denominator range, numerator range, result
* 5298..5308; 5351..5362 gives 1.06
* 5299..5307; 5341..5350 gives 0.97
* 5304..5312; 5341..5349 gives 0.89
